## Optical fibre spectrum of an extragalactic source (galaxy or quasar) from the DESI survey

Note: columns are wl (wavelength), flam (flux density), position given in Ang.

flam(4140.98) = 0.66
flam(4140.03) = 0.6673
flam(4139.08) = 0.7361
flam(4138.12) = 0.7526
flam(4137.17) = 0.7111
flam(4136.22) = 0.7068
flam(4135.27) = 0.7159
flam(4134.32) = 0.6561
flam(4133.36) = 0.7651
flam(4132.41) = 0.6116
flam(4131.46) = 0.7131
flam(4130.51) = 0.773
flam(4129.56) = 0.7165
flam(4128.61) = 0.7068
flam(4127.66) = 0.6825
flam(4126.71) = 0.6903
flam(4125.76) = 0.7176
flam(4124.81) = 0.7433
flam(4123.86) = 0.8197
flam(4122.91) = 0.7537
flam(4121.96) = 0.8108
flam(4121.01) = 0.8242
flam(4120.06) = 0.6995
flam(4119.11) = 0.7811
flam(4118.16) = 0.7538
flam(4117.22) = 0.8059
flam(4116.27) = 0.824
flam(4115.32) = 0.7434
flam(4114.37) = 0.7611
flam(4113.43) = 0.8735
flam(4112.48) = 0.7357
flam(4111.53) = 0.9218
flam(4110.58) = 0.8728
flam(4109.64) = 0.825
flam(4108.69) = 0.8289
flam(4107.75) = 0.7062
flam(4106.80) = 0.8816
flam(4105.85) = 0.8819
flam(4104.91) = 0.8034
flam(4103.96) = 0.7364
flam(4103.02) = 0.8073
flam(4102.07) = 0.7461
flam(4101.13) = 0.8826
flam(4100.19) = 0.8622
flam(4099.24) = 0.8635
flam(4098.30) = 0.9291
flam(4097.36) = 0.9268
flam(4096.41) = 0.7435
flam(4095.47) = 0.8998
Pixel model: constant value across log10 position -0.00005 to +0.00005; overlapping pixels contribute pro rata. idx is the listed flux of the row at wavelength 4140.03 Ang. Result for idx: 0.6673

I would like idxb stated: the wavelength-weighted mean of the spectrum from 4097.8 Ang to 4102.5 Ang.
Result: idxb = 0.86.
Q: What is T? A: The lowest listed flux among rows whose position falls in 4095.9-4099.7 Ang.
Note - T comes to 0.7435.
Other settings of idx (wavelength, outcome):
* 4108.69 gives 0.8289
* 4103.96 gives 0.7364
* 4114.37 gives 0.7611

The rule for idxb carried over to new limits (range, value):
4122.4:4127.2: 0.745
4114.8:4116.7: 0.78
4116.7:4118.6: 0.784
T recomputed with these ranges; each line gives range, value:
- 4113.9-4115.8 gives 0.7434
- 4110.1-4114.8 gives 0.7357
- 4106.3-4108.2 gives 0.7062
